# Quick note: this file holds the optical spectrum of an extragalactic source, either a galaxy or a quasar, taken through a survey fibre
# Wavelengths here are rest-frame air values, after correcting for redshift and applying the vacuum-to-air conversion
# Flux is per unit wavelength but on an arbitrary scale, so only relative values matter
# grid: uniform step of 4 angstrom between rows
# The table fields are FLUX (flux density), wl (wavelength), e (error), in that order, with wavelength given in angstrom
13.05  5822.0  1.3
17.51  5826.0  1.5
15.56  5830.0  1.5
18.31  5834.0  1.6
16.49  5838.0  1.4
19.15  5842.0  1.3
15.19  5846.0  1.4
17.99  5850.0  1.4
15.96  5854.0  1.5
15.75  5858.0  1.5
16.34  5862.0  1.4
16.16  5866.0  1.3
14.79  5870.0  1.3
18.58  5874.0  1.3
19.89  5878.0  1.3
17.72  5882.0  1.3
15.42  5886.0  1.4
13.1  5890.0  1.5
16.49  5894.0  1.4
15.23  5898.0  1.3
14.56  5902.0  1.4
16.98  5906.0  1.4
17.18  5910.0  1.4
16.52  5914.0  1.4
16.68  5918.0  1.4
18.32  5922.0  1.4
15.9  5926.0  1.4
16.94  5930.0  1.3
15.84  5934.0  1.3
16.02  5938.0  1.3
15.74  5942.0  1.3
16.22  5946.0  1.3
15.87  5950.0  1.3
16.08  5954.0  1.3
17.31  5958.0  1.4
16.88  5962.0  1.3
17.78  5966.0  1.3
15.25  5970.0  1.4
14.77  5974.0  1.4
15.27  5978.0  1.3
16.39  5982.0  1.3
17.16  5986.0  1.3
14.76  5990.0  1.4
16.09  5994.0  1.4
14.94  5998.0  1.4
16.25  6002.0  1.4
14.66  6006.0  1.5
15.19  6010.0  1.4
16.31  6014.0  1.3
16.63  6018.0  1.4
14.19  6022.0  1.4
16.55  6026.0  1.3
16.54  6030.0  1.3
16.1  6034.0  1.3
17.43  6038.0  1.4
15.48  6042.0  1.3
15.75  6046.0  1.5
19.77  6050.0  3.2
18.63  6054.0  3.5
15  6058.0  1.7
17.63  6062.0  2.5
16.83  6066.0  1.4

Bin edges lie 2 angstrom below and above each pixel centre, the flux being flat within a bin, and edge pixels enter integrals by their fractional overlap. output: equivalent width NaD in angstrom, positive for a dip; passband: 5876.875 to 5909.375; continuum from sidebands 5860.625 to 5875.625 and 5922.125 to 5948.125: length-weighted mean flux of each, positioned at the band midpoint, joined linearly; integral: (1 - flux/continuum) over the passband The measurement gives 0.5 angstrom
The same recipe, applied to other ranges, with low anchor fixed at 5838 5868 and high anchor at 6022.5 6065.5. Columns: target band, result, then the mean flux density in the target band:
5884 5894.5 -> 1.2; 14.8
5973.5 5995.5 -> 1.2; 15.8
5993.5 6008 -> 1.2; 15.4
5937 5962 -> 0.7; 16.3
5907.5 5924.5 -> -0.5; 17.1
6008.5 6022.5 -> 0.9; 15.7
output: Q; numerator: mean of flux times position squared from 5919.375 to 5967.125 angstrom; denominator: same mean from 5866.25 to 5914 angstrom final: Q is 1.03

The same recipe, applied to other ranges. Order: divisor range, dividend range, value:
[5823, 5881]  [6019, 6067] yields 1.05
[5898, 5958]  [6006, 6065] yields 1.04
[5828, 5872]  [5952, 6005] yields 1.01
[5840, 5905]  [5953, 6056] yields 1.04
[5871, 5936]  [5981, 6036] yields 0.99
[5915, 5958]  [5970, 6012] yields 0.96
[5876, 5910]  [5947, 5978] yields 1.02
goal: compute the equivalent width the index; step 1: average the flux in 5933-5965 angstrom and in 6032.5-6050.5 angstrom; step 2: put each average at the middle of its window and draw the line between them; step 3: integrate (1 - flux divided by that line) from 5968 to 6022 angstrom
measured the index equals 2.9 angstrom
